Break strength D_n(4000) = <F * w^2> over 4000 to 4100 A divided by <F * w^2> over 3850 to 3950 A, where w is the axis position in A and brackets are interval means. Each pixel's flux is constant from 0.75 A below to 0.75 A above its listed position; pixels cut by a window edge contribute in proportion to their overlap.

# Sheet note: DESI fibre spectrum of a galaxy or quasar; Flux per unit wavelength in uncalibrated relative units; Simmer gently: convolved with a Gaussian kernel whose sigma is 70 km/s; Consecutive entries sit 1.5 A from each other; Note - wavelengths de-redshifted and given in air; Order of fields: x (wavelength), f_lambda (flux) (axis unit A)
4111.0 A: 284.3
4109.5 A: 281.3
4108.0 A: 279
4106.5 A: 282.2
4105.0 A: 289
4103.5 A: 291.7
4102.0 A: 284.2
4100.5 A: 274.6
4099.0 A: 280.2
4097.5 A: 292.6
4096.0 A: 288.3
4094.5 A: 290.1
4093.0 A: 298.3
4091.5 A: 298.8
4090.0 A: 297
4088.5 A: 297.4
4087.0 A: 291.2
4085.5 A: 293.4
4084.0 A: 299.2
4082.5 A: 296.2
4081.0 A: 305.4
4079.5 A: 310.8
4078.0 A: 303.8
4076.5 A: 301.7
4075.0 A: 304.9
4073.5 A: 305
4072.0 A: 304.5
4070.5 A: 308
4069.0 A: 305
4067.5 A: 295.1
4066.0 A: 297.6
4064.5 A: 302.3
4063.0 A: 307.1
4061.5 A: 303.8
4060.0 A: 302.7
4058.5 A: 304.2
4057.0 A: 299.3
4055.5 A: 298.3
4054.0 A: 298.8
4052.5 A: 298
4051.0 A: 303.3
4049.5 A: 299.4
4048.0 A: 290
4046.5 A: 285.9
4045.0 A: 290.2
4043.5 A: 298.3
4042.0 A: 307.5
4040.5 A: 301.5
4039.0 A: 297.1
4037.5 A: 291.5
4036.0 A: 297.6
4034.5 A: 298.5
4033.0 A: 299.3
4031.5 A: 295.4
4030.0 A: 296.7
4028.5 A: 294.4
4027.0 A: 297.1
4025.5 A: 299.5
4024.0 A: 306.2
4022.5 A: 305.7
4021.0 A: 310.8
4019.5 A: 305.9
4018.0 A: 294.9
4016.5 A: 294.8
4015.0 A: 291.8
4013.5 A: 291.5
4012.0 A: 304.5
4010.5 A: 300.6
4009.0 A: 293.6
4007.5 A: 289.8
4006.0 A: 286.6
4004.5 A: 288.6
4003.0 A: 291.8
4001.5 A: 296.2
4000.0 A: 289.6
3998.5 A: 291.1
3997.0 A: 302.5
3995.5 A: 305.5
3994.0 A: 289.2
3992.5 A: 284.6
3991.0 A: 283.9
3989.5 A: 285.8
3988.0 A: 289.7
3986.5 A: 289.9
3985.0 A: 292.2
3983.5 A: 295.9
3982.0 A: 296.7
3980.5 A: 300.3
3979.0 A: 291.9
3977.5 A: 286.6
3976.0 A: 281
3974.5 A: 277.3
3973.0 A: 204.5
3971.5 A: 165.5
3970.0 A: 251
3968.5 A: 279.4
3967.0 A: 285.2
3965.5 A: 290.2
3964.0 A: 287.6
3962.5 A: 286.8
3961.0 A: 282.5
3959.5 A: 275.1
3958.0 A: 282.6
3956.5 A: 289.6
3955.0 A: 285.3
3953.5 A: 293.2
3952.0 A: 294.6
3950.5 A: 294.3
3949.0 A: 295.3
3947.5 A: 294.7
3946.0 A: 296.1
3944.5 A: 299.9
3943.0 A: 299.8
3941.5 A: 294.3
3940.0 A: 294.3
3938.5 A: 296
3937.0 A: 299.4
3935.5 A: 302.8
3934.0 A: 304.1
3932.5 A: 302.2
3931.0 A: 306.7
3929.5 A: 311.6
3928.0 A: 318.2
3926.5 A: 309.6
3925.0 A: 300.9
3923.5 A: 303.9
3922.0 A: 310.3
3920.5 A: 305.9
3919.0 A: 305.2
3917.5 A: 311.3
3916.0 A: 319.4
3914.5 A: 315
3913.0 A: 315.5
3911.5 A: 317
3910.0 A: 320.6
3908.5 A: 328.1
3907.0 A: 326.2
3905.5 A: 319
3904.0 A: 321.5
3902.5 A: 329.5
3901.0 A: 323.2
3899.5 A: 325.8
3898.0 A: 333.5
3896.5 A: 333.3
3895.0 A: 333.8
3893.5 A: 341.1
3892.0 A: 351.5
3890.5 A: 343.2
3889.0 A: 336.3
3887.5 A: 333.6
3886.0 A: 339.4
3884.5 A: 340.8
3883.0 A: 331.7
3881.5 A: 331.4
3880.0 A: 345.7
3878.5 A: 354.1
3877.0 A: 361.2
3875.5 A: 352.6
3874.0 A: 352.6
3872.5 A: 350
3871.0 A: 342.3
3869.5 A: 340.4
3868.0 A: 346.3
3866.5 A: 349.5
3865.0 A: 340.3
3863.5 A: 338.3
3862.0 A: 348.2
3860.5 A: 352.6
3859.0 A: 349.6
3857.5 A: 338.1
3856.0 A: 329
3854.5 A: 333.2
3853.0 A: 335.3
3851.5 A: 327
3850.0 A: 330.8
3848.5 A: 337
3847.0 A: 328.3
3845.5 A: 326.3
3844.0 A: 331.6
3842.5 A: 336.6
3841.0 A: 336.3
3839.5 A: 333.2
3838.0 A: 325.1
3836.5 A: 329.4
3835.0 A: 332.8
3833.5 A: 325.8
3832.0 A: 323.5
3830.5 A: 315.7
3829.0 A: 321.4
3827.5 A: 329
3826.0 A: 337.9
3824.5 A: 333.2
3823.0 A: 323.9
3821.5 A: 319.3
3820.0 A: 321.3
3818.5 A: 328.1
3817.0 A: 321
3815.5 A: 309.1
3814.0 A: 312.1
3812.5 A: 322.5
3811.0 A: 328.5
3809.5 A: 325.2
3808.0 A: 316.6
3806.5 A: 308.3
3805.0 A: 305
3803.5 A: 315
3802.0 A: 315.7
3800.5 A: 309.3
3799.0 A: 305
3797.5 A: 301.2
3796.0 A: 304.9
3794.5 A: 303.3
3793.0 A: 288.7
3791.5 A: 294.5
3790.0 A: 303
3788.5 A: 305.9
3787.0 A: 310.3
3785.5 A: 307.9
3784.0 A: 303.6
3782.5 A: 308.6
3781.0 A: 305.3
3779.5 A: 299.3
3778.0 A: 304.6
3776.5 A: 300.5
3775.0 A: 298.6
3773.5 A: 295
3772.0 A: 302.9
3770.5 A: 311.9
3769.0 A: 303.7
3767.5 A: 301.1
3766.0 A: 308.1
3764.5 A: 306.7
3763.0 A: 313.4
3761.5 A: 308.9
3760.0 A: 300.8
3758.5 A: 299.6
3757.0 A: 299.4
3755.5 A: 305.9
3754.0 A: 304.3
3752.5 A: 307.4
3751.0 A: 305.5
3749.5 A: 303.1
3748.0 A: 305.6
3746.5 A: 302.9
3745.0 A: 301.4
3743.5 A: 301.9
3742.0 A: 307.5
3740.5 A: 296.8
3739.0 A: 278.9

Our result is 1.0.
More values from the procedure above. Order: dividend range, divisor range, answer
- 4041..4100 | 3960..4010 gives 1.10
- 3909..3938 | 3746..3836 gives 1.07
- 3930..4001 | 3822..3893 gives 0.90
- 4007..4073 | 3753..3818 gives 1.11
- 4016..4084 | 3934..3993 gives 1.10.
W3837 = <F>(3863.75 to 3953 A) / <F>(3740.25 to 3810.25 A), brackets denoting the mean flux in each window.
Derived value 1.1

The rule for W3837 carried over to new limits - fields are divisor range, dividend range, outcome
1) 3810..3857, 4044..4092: 0.92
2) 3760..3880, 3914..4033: 0.91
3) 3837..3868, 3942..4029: 0.86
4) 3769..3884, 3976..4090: 0.92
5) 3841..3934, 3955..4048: 0.87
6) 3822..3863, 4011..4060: 0.90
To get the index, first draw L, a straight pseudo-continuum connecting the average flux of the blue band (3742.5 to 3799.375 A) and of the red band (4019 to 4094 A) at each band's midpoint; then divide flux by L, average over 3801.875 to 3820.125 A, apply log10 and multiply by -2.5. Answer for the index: -0.05 mag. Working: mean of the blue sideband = 304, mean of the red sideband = 300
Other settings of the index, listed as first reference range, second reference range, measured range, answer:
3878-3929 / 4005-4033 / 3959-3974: 0.19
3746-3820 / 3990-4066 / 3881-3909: -0.10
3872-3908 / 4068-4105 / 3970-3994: 0.16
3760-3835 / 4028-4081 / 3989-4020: 0.03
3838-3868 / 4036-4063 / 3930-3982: 0.12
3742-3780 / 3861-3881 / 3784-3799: 0.05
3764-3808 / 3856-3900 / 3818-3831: -0.02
